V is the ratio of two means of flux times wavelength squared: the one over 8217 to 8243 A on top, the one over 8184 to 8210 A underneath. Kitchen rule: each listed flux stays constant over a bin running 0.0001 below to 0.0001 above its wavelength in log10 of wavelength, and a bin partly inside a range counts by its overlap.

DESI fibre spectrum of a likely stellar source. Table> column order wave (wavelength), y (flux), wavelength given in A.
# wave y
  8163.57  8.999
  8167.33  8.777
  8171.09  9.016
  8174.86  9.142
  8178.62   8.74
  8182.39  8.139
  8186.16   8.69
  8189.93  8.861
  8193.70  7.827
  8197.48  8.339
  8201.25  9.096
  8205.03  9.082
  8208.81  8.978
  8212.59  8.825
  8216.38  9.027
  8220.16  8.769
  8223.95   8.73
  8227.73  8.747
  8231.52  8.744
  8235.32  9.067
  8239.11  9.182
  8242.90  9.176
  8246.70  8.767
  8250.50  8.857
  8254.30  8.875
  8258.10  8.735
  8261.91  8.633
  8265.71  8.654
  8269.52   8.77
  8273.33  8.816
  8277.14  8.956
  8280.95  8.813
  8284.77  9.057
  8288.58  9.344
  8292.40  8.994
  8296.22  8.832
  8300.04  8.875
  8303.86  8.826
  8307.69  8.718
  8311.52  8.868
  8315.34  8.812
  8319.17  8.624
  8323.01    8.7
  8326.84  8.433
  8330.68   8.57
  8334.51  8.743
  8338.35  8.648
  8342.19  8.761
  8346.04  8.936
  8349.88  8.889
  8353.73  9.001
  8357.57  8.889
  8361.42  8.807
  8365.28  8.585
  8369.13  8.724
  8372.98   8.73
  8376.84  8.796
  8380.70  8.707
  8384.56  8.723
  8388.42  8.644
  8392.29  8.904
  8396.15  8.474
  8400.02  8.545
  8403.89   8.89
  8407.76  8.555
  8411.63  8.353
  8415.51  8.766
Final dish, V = 1.03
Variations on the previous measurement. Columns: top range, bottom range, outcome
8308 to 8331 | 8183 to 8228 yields 1.02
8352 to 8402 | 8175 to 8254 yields 1.03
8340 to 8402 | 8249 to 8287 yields 1.02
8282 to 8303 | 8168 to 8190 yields 1.06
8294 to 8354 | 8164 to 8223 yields 1.03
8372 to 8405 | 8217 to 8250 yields 1.02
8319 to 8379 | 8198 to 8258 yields 1.01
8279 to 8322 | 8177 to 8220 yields 1.05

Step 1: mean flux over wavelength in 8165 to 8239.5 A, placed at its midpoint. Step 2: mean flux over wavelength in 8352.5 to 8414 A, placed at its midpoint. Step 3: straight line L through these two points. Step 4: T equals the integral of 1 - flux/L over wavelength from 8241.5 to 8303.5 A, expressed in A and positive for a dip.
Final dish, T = -0.91 A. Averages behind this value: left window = 8.78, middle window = 8.88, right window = 8.7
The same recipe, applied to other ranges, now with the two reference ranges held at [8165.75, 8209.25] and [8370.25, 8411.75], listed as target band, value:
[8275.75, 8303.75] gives -0.9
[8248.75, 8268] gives -0.1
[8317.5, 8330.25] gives 0.2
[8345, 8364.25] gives -0.4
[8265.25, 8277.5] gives -0.1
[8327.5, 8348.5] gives -0.1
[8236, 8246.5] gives -0.5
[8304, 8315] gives -0.1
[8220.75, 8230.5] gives 0.0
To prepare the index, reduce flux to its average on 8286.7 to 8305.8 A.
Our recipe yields 8.97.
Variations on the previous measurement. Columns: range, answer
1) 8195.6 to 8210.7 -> 8.88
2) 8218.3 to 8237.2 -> 8.81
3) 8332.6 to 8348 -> 8.77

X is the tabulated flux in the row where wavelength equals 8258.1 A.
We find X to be 8.735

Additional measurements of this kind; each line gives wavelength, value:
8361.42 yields 8.807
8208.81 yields 8.978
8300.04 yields 8.875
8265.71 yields 8.654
